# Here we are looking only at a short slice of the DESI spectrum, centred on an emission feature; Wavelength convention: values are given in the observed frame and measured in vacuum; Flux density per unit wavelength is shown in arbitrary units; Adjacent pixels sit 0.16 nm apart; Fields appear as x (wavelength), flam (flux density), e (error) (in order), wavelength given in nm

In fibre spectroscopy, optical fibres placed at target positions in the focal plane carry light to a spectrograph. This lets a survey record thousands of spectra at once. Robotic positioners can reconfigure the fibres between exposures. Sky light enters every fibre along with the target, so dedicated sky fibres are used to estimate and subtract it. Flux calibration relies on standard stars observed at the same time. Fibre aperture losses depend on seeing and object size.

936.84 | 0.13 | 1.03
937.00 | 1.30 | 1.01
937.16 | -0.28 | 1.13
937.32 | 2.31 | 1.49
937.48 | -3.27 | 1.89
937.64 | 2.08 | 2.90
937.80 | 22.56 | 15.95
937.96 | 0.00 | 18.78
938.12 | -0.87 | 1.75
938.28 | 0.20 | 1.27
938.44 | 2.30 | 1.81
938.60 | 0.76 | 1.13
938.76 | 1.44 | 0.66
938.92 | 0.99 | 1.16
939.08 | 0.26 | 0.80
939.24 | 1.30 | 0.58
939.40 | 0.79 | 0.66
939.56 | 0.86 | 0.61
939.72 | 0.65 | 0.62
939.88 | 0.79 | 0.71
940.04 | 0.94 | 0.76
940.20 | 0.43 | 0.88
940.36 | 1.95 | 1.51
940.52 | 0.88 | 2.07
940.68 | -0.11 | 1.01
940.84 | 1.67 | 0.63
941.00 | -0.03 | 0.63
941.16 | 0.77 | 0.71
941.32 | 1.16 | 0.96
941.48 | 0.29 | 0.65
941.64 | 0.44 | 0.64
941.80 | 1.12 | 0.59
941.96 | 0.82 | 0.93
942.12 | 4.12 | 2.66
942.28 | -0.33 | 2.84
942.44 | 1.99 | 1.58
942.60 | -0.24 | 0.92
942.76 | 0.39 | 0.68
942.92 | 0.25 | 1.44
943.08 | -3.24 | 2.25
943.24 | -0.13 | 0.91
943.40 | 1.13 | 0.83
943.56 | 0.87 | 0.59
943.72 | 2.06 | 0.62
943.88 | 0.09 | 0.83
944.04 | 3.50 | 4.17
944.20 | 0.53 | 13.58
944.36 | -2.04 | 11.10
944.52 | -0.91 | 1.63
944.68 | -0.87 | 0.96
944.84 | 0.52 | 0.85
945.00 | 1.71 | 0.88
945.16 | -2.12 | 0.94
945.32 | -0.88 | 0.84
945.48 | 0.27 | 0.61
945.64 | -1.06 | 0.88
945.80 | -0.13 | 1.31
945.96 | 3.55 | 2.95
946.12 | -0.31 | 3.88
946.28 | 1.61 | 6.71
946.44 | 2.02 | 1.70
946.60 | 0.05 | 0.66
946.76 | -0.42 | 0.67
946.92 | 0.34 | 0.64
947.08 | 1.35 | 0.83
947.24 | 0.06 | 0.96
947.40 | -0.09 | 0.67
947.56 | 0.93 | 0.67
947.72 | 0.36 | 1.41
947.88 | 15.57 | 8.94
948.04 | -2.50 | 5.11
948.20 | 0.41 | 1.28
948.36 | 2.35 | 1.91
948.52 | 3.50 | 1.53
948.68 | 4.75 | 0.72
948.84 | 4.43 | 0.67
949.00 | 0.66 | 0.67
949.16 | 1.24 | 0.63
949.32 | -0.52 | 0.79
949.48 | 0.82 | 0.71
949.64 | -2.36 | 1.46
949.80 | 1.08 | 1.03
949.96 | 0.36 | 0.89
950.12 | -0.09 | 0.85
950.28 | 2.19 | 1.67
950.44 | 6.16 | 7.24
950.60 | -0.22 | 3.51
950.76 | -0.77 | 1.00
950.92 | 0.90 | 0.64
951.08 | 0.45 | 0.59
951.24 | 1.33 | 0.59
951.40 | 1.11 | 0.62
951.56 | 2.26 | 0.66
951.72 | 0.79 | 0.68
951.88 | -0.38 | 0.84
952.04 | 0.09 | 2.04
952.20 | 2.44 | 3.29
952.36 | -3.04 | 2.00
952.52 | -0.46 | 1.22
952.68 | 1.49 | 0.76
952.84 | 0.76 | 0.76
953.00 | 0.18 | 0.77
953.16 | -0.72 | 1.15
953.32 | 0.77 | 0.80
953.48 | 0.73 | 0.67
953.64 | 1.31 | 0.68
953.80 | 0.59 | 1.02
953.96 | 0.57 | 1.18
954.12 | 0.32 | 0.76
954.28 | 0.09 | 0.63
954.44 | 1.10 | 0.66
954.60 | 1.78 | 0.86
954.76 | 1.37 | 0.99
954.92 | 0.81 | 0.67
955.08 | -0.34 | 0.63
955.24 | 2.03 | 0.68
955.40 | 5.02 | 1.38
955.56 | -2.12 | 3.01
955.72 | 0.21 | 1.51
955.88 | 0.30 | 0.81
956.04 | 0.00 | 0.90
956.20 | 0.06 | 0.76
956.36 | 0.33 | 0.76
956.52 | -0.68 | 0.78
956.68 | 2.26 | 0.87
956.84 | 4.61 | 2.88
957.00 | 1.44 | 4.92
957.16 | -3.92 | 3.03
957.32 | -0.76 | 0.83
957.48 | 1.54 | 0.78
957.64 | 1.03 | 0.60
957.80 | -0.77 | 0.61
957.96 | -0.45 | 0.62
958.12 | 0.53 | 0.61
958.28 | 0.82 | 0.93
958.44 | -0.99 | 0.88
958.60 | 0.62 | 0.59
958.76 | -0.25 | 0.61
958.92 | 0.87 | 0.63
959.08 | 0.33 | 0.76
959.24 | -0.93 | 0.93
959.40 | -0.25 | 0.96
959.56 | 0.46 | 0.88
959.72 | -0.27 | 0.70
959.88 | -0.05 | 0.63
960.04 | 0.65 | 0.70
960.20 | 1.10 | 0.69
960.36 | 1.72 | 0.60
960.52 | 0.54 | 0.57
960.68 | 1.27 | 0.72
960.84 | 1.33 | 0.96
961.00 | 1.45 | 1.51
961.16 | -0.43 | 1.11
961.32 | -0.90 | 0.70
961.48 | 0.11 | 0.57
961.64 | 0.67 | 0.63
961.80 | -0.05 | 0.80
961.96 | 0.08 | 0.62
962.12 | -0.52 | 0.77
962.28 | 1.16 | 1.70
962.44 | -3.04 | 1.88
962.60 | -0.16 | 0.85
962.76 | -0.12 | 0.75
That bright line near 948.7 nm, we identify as H-beta 4861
